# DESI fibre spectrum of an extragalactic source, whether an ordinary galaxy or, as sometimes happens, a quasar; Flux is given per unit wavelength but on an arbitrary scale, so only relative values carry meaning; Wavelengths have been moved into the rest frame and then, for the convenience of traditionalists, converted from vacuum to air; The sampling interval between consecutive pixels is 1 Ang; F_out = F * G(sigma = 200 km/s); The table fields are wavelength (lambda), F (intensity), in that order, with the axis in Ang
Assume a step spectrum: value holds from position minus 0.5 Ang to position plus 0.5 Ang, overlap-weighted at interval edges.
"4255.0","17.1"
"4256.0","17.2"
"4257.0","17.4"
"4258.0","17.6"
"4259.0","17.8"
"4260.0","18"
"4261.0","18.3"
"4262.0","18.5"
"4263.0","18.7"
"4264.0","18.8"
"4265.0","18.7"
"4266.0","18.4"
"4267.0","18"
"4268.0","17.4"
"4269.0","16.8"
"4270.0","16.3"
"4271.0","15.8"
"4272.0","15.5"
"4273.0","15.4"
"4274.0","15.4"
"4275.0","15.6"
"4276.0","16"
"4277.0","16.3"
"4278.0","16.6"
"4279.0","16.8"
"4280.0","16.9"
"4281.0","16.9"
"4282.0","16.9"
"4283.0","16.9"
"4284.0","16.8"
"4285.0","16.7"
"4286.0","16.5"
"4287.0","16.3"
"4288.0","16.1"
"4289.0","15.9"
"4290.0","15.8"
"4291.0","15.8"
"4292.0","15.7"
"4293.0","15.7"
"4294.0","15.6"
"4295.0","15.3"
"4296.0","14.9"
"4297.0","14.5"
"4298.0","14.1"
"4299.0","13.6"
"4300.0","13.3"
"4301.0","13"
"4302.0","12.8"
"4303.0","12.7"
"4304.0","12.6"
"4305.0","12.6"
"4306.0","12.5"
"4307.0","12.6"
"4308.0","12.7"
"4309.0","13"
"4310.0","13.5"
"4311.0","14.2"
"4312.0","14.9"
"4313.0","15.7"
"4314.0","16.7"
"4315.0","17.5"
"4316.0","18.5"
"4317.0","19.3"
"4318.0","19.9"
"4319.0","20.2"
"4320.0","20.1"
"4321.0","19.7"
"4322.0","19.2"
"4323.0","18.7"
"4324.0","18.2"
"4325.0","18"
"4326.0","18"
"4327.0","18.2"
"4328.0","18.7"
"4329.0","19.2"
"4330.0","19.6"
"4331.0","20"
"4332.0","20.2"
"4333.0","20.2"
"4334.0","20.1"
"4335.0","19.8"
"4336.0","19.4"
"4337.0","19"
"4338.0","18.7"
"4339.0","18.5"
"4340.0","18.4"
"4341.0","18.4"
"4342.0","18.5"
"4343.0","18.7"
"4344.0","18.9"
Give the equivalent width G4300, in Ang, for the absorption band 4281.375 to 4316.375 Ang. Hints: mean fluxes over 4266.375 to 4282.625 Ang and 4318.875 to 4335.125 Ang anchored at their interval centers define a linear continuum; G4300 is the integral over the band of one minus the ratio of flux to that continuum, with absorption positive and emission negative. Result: 5.5 Ang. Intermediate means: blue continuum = 16.4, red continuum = 19.3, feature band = 14.9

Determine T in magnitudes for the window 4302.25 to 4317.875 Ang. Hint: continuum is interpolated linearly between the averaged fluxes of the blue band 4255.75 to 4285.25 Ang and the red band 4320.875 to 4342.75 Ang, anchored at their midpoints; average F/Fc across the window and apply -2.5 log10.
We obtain 0.24 mag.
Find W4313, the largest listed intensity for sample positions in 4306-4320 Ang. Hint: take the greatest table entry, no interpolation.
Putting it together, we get 20.2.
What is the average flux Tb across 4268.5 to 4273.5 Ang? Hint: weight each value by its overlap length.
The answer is 16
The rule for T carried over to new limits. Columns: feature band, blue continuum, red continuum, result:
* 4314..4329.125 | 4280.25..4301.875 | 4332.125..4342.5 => -0.05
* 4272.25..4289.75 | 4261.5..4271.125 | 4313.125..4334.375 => 0.11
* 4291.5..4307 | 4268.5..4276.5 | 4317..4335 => 0.25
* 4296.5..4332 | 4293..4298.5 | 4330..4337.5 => 0.07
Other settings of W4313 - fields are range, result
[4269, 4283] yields 16.9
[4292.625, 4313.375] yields 15.7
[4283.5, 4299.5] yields 16.8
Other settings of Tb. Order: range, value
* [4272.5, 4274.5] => 15.4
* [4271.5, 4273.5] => 15.4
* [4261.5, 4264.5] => 18.7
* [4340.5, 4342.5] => 18.4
